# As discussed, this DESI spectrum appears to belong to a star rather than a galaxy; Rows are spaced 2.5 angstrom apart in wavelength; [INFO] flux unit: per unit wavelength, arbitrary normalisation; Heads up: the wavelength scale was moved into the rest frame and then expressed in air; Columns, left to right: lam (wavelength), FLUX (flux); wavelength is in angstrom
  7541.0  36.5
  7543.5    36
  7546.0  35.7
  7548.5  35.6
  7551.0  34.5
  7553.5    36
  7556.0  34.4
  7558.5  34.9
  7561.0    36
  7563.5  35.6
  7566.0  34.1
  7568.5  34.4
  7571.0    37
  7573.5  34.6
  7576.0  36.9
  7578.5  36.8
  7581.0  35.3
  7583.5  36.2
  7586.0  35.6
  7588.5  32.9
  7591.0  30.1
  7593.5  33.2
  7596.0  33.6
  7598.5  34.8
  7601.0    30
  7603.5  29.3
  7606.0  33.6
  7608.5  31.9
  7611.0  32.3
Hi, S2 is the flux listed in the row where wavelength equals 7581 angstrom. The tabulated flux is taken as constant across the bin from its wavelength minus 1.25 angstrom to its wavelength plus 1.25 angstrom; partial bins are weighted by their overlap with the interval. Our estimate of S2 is 35.3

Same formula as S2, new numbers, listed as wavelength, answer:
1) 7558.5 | 34.9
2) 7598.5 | 34.8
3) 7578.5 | 36.8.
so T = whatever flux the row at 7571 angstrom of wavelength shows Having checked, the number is 37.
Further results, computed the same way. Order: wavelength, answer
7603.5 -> 29.3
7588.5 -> 32.9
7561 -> 36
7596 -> 33.6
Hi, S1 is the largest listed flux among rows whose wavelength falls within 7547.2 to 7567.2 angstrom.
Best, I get 36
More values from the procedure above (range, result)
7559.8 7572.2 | 37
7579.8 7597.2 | 36.2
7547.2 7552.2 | 35.6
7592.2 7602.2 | 34.8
